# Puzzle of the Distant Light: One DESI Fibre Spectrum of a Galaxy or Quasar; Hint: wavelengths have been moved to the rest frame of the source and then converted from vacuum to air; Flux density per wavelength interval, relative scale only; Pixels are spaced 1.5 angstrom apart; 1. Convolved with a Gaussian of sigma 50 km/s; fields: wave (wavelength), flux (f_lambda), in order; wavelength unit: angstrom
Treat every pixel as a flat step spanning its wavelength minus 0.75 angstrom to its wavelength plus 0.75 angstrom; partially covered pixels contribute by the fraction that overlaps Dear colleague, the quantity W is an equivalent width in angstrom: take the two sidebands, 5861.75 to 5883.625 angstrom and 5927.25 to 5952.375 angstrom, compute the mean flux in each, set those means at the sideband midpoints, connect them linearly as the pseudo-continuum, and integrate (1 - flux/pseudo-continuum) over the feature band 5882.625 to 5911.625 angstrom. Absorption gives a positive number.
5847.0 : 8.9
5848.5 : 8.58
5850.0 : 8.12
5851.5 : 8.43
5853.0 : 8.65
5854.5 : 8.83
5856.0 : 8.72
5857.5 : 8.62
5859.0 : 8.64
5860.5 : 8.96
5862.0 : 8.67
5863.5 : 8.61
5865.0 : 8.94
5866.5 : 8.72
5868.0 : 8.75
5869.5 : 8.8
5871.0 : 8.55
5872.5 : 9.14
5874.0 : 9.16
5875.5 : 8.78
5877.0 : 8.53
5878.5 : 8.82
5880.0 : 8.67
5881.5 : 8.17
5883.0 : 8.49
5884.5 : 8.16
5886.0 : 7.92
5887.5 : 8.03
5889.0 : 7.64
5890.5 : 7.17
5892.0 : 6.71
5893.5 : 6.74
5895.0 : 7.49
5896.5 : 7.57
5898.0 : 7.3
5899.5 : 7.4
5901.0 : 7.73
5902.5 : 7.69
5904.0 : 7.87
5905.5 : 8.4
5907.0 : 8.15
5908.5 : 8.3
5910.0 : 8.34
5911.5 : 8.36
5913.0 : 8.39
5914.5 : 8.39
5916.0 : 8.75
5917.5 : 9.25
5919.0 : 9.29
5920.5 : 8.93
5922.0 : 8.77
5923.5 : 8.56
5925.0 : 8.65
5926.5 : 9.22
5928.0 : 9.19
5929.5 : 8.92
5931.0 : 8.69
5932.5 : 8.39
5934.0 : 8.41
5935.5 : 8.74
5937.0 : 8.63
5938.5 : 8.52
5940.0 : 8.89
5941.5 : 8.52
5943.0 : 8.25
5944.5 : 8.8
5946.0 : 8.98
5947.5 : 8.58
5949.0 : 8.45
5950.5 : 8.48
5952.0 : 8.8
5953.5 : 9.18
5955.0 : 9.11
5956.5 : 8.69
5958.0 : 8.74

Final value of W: 3.16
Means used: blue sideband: 8.72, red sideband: 8.66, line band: 7.75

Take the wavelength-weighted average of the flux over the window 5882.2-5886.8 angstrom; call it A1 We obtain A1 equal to 8.19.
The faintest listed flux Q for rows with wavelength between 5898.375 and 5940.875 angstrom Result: 7.4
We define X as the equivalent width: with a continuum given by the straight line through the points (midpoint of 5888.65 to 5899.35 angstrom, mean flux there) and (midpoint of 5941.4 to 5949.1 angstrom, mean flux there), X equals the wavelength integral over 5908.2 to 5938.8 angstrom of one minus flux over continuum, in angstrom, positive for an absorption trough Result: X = -2.6 angstrom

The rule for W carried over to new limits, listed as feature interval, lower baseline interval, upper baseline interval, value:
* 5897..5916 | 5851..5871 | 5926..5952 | 1.42 angstrom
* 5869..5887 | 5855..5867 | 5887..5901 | -1.27 angstrom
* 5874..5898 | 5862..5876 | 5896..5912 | 1.28 angstrom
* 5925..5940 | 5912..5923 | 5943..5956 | 0.07 angstrom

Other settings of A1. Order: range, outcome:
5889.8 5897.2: 7.13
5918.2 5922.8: 8.99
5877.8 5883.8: 8.53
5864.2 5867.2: 8.83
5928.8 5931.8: 8.8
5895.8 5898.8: 7.43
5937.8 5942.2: 8.65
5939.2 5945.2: 8.61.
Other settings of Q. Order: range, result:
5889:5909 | 6.71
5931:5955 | 8.25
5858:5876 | 8.55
